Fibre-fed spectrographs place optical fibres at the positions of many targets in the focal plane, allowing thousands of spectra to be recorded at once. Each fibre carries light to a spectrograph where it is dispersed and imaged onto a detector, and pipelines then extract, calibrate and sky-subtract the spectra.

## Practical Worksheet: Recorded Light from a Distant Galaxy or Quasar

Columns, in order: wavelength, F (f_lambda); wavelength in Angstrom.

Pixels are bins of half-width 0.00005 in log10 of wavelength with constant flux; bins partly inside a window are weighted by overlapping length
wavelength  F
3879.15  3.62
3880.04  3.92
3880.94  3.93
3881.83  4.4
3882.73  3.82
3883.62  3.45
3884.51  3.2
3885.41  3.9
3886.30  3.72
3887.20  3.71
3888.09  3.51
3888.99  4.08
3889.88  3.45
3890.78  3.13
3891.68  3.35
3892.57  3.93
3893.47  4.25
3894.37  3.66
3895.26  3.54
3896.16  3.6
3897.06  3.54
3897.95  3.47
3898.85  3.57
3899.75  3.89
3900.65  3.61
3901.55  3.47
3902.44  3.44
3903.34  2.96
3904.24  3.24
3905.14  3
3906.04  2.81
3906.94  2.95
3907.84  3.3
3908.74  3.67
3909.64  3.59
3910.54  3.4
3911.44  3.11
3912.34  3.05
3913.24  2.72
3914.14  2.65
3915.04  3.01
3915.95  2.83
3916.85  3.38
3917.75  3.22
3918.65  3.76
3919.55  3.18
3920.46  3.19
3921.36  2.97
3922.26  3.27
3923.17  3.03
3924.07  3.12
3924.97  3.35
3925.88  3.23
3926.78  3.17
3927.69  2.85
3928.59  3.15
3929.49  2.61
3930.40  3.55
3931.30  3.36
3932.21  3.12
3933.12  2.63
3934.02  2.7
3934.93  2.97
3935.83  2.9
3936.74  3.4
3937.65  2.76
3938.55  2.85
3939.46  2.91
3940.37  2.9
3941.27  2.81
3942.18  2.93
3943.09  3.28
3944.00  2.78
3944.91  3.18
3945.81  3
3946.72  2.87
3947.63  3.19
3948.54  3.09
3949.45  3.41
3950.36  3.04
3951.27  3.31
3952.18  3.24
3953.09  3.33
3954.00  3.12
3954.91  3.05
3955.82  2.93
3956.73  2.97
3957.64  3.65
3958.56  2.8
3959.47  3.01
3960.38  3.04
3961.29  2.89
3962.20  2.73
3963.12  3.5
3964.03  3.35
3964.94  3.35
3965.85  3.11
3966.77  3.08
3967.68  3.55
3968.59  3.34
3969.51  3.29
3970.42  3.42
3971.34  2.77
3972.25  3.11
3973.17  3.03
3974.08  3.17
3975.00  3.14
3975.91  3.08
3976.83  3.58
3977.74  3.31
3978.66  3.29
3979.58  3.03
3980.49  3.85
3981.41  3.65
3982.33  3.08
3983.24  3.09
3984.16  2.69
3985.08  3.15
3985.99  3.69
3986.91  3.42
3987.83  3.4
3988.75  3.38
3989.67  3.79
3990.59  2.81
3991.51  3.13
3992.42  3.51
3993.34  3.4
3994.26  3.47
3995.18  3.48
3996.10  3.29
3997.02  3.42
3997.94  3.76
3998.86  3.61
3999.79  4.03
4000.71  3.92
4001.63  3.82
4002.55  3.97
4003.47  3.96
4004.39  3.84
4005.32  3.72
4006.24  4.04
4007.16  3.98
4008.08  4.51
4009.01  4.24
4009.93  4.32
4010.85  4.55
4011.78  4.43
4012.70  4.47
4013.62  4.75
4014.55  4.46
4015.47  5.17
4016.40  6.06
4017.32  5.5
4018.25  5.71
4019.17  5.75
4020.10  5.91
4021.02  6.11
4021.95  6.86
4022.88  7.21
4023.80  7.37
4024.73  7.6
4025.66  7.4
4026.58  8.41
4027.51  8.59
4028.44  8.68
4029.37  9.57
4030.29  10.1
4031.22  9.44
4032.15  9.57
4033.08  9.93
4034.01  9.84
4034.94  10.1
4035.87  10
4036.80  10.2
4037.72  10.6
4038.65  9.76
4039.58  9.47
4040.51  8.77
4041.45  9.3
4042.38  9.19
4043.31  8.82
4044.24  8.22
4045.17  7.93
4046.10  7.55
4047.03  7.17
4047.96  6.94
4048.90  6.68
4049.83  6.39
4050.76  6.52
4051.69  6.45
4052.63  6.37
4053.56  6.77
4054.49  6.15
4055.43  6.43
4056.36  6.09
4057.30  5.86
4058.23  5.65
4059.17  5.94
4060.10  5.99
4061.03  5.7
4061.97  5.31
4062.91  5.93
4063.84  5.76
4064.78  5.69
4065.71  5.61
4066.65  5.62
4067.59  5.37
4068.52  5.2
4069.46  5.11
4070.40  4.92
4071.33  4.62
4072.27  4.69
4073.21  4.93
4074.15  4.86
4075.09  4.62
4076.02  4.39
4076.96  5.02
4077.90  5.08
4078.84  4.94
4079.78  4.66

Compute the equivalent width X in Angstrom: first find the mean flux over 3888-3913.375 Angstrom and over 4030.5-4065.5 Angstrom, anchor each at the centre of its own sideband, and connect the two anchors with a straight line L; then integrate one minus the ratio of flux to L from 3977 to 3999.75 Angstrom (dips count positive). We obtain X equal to 9.79 Angstrom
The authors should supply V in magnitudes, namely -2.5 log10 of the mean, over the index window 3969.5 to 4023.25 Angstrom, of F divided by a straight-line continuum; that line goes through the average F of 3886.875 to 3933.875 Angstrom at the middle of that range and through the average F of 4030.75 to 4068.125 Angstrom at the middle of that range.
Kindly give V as 0.43 mag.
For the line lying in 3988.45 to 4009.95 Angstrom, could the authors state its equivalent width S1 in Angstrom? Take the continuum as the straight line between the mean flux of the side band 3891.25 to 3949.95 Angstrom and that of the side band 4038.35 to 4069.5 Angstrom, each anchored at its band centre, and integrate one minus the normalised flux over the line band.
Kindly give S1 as 6.4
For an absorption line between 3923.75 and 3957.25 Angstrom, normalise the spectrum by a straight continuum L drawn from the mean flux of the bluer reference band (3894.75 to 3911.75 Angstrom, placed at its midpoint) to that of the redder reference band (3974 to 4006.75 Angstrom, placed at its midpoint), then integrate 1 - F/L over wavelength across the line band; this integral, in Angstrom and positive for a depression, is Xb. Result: 3.6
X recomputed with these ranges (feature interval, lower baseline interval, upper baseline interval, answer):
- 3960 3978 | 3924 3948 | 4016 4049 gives 6.03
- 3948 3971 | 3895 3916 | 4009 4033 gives 8.00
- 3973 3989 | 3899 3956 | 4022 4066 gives 5.96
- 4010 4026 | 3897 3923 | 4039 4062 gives 1.06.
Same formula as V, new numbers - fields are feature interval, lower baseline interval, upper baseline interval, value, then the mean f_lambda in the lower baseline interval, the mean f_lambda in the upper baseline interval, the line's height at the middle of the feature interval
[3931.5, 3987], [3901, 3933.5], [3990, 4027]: 0.23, 3.15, 4.75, 3.88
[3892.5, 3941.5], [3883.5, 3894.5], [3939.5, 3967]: 0.07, 3.65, 3.1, 3.41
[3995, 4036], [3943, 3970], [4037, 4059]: 0.03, 3.15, 7.53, 5.98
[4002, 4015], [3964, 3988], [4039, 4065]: 0.14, 3.26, 6.91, 4.82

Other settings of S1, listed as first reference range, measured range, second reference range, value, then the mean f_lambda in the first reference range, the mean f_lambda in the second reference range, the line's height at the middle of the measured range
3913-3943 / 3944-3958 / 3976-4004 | 0.3 Angstrom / 3.05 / 3.46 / 3.2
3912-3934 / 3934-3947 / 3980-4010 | 1.0 Angstrom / 3.09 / 3.61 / 3.22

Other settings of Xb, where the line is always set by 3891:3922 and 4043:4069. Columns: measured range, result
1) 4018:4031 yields -4.2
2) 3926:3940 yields 3.1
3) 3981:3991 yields 3.3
